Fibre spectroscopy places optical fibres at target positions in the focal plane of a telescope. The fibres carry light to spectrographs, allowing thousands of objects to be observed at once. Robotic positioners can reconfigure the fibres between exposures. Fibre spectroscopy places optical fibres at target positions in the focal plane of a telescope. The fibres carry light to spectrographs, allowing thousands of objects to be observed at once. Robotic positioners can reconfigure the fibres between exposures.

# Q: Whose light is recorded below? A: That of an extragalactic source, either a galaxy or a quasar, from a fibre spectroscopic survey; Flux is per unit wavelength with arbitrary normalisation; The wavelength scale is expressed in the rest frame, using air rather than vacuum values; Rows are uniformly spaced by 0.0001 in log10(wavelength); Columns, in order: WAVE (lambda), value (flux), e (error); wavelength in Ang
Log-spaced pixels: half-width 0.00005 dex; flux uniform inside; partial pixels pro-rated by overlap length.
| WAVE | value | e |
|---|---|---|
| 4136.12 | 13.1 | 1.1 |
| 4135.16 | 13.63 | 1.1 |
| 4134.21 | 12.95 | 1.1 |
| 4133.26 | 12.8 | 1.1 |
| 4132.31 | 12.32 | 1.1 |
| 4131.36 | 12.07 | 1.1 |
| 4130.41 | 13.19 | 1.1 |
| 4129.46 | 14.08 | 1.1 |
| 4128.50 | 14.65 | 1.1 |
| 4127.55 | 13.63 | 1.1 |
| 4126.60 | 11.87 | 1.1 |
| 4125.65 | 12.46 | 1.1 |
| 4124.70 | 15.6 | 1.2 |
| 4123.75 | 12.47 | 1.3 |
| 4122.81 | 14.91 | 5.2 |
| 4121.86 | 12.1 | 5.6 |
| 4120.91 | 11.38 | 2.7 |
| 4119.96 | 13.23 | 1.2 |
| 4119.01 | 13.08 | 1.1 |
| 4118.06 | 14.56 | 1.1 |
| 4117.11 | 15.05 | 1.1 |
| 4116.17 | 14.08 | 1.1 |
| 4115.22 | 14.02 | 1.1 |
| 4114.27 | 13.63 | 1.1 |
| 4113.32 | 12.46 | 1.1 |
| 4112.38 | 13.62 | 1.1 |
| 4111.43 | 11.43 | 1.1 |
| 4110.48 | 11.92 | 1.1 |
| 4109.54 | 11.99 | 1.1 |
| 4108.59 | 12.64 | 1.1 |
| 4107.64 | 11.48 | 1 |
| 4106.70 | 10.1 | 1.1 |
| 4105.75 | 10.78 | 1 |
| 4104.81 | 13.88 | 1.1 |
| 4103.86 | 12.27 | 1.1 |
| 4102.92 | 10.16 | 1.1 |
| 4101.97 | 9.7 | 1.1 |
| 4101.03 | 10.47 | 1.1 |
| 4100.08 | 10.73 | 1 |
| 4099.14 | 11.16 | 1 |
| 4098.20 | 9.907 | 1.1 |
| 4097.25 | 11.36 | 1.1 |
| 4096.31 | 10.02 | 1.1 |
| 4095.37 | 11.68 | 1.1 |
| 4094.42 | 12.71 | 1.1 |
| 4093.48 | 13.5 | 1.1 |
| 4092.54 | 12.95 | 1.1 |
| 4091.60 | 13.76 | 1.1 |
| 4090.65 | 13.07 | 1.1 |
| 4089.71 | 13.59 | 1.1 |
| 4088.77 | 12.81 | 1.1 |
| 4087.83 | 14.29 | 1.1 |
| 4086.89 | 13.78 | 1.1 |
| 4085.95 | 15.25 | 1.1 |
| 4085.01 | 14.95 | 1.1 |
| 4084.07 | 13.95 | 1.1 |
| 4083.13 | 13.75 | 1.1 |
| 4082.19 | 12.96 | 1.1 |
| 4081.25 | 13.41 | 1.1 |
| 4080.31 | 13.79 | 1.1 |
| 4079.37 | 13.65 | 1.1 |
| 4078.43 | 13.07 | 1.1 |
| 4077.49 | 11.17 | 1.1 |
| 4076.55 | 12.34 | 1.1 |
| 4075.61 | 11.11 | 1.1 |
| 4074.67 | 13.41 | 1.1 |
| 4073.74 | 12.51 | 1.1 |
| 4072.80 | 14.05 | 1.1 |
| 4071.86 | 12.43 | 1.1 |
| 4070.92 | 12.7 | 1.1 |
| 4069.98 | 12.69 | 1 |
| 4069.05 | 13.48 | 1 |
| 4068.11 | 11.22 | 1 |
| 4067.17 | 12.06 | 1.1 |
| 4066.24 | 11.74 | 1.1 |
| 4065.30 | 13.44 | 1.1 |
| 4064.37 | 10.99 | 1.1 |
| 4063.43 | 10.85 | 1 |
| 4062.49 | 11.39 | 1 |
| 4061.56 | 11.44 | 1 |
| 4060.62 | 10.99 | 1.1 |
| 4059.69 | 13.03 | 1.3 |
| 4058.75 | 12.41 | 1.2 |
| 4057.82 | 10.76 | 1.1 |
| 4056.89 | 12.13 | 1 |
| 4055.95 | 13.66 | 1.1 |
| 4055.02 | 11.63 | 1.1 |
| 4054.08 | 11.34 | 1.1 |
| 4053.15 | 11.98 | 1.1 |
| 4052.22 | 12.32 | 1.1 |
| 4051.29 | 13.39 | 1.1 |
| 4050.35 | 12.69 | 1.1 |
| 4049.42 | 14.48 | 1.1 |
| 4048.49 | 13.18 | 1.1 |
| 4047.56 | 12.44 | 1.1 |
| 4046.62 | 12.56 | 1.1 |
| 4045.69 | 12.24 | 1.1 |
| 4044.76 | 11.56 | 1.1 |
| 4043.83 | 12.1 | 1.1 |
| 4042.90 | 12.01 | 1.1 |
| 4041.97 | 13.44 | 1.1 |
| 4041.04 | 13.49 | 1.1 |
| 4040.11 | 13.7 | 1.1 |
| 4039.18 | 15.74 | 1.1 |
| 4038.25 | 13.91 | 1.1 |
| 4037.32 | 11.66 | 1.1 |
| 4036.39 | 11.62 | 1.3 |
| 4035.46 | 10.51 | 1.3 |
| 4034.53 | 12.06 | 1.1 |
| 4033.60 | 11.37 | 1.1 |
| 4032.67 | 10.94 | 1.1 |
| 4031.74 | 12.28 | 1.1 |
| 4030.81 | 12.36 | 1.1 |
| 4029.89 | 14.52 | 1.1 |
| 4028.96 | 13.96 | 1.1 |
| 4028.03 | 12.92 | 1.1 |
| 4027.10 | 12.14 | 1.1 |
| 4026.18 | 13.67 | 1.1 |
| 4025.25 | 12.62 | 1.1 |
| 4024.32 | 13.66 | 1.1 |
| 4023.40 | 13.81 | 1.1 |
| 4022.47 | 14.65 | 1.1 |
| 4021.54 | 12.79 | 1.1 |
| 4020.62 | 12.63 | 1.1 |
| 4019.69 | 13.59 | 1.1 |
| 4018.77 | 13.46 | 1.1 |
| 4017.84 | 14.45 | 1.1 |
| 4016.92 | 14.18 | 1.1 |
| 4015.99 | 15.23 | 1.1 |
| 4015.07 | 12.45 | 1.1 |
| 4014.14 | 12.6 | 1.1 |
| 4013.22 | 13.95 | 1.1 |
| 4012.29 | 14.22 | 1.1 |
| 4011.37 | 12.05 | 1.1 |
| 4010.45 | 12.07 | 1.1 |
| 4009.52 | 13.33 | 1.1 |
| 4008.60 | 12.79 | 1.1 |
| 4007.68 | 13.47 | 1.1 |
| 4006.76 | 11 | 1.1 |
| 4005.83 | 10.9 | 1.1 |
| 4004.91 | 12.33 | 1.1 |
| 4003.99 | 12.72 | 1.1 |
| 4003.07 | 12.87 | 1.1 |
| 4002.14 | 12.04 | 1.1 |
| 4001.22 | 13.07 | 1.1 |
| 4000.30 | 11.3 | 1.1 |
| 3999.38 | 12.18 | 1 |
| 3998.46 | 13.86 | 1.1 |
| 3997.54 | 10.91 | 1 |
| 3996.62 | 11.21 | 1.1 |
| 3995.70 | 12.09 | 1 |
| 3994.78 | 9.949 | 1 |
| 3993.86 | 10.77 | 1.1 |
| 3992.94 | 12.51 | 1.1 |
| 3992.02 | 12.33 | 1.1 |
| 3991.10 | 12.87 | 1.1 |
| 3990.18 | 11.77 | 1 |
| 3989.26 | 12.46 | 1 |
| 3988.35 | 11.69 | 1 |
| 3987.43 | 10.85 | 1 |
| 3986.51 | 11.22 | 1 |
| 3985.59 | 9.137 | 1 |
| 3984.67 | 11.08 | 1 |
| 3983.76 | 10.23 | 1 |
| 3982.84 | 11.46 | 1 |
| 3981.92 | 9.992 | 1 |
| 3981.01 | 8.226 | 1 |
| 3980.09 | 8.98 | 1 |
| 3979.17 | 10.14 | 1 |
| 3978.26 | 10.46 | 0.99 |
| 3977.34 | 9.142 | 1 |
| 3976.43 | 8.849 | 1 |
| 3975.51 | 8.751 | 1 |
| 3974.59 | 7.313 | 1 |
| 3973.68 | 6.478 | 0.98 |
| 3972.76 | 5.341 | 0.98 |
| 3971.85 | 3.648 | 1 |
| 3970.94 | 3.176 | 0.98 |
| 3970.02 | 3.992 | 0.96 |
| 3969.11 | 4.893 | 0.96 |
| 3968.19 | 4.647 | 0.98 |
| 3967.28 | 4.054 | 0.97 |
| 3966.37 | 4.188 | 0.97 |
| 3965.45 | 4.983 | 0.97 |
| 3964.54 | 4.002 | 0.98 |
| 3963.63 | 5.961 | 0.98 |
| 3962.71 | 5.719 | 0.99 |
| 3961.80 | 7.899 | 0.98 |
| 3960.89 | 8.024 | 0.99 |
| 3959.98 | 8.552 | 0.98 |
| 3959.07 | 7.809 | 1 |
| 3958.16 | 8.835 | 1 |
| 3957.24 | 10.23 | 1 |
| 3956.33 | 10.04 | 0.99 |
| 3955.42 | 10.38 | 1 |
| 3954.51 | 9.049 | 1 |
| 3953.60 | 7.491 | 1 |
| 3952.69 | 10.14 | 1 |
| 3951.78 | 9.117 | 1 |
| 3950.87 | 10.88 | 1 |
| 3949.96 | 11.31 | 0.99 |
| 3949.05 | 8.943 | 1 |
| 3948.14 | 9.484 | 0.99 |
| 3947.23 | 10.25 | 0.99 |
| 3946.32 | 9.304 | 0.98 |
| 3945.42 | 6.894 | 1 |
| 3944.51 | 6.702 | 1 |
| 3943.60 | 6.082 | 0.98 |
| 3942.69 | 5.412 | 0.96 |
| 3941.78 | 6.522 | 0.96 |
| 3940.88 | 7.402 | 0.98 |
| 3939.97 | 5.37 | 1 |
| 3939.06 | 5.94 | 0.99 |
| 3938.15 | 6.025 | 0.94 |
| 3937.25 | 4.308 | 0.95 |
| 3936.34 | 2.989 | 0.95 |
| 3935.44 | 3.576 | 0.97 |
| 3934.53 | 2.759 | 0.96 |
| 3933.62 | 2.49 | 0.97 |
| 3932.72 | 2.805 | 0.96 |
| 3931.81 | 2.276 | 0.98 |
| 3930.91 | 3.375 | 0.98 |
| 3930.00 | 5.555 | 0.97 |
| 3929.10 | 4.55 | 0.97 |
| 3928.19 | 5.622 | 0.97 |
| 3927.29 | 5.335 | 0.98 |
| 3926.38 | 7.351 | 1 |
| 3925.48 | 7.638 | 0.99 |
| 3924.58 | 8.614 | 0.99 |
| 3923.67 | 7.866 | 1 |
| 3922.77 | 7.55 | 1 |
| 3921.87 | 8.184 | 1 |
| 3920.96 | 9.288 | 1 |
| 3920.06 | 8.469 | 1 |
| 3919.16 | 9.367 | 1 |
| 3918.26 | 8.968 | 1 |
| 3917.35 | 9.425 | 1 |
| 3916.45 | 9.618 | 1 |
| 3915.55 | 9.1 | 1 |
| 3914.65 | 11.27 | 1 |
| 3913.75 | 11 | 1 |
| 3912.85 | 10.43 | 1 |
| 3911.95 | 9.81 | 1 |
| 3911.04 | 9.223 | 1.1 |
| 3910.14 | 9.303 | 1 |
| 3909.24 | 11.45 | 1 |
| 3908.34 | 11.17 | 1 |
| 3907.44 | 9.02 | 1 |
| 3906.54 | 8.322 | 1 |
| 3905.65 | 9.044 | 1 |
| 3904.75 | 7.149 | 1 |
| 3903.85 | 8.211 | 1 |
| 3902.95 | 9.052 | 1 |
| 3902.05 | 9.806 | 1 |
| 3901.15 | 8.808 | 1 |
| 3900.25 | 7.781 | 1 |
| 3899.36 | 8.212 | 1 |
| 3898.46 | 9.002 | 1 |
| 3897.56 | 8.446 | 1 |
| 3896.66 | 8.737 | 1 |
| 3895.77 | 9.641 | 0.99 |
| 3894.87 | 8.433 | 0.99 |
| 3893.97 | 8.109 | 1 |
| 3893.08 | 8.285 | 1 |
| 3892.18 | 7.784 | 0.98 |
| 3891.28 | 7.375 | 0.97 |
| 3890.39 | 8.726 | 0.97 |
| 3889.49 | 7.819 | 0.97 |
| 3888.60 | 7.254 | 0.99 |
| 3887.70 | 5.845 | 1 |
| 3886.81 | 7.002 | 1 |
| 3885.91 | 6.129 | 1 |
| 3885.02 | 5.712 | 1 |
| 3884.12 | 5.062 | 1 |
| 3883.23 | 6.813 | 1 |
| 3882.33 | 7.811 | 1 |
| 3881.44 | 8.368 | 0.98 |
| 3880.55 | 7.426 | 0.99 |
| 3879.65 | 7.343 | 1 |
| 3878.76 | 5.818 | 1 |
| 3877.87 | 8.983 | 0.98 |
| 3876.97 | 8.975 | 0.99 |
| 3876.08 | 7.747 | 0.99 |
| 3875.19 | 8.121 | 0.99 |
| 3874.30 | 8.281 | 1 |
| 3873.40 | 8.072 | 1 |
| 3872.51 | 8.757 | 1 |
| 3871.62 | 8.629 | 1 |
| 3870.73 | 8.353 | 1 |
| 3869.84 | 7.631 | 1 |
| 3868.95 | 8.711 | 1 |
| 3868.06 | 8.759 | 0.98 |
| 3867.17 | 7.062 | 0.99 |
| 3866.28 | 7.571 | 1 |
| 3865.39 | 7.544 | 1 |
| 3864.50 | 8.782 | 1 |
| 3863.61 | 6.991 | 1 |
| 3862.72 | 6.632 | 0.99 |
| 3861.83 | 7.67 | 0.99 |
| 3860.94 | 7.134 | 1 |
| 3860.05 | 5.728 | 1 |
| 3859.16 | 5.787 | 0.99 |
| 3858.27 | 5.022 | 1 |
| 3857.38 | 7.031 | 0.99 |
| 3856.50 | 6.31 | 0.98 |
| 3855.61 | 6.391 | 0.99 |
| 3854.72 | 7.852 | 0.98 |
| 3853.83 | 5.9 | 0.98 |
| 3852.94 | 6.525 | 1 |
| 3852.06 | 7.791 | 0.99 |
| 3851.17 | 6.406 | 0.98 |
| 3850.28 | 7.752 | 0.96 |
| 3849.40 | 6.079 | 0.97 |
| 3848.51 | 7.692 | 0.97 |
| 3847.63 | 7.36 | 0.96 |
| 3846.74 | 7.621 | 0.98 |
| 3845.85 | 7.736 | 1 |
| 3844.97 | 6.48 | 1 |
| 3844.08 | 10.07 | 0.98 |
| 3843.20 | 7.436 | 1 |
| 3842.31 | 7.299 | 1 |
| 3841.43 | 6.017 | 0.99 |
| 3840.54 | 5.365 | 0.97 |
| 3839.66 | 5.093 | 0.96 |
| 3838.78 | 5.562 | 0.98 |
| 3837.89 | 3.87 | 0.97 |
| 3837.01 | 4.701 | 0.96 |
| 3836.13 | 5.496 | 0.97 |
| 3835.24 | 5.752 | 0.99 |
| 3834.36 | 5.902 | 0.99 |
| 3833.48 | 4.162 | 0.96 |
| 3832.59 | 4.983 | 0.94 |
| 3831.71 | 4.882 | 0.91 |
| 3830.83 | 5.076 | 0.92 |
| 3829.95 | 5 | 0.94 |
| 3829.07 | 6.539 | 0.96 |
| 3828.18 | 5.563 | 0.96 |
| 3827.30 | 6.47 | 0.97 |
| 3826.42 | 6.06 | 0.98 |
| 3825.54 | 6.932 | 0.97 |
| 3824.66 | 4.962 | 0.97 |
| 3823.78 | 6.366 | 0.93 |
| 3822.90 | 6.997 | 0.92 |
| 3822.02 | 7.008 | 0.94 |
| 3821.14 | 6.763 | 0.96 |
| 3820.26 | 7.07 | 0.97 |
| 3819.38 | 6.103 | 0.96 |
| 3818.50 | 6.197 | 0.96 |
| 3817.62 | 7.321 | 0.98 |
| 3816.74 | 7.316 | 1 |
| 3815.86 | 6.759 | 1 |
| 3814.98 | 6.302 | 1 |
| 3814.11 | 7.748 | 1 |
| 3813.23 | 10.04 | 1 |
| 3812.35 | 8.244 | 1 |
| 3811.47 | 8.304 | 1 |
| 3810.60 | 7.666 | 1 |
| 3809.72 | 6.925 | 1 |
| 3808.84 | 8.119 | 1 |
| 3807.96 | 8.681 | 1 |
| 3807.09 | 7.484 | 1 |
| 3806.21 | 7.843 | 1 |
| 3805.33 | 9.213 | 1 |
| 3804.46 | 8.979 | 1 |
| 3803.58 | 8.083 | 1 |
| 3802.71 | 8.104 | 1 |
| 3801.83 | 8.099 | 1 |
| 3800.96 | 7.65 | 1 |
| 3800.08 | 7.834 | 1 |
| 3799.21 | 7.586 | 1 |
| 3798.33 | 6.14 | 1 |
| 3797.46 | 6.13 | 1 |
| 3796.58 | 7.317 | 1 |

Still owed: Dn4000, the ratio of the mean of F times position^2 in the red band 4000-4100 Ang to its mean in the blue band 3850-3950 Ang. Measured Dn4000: 1.8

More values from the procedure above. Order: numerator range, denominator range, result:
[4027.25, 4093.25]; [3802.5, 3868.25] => 2.09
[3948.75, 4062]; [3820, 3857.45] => 1.90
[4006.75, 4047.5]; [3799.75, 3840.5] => 2.14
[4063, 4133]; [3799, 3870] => 2.10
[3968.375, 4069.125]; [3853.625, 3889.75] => 1.73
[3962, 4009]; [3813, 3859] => 1.60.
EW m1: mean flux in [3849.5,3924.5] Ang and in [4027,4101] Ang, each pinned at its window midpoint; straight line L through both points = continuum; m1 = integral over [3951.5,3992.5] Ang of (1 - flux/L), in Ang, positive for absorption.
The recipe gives 7.6 Ang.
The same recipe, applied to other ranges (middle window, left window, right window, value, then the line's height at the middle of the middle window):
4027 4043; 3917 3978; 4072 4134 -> -4.0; 10.2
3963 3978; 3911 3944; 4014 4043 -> 6.1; 9.46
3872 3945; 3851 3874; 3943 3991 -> 2.0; 7.73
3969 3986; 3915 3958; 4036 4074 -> 2.0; 9.06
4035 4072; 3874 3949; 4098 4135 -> -4.6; 11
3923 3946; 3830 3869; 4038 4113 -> 8.9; 8.77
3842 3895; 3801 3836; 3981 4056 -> 5.7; 8.3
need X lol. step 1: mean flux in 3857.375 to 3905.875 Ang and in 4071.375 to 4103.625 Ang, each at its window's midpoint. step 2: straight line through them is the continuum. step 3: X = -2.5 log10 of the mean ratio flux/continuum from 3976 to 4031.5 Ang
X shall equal -0.15 mag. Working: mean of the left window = 7.73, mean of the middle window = 12.1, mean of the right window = 12.6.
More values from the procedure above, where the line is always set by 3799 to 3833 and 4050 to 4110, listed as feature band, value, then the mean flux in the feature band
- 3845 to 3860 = 0.15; 6.79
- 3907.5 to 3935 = 0.19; 7.67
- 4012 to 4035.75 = -0.17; 13.1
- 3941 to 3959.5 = 0.12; 8.72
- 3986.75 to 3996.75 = -0.11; 11.7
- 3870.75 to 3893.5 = 0.12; 7.54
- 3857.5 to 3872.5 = 0.09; 7.41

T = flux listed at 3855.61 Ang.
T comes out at 6.391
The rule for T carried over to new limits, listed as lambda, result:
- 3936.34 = 2.989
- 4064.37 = 10.99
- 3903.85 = 8.211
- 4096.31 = 10.02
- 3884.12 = 5.062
